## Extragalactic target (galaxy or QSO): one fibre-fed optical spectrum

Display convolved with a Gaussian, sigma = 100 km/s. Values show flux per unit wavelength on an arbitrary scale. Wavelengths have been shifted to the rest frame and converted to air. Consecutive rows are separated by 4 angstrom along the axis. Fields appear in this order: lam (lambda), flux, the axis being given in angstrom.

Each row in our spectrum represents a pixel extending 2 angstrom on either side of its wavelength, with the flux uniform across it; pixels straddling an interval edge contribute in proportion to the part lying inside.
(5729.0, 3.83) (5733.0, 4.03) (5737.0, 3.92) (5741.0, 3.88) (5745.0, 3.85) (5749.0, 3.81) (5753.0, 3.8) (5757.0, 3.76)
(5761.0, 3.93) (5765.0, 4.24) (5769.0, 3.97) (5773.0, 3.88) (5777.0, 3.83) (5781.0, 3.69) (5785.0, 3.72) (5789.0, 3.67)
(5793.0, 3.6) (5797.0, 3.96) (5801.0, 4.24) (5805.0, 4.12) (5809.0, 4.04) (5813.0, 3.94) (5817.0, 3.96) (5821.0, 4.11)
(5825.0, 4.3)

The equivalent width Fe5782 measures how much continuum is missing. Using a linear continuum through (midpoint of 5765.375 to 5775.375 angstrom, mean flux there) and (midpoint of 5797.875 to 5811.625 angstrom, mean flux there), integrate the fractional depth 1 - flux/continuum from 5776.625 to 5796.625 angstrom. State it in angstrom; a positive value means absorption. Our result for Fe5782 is 1.6 angstrom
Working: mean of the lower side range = 3.97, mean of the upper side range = 4.11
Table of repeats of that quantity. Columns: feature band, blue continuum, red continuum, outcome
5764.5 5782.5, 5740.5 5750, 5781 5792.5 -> -0.81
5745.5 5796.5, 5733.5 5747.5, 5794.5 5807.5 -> 2.05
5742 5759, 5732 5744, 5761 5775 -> 0.66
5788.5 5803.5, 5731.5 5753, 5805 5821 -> 0.33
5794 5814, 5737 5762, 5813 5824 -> -0.22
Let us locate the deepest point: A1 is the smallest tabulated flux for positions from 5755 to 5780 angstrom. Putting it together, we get 3.76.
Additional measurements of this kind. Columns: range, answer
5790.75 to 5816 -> 3.6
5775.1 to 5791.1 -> 3.67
